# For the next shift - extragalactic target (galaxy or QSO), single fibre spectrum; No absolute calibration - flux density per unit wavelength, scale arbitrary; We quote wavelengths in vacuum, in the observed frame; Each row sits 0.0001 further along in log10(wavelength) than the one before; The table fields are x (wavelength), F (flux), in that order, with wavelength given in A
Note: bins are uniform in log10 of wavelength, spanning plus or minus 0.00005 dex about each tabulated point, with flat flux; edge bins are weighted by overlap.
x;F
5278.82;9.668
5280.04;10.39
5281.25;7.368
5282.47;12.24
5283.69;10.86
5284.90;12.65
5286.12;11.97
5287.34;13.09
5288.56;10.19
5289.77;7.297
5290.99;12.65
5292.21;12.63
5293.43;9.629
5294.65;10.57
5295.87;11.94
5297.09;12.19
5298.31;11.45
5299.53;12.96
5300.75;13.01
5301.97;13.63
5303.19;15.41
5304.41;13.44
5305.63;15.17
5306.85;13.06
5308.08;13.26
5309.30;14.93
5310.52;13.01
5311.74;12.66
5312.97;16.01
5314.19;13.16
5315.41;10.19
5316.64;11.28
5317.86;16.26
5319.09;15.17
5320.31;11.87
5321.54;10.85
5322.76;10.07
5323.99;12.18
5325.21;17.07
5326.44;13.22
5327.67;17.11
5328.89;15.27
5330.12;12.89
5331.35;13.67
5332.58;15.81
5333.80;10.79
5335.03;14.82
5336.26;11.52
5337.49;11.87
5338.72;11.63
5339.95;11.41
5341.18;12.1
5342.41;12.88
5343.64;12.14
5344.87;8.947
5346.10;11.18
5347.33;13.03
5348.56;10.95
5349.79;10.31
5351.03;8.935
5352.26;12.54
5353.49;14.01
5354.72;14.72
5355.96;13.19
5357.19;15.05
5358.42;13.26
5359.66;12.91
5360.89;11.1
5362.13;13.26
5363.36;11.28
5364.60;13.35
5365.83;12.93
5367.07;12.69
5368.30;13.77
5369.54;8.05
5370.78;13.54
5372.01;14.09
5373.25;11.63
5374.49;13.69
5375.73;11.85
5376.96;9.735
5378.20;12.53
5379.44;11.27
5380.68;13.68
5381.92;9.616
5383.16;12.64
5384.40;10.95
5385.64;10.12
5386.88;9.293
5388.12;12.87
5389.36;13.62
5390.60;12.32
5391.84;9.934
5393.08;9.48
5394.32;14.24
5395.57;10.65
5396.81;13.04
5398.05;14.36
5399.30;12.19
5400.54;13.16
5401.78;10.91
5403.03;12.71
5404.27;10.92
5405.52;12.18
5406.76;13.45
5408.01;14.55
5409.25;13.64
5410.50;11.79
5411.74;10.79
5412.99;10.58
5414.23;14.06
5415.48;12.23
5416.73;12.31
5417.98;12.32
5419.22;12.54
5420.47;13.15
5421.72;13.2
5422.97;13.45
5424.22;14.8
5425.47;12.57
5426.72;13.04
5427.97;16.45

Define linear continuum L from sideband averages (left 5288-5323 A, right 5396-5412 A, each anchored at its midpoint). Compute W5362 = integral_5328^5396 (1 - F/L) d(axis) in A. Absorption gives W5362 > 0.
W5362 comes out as 2.1 A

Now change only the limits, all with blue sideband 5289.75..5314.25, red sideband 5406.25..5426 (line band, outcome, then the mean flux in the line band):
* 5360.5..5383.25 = 1.26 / 12.1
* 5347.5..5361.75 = 0.42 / 12.5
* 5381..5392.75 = 1.43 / 11.3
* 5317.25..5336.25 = -1.26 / 13.7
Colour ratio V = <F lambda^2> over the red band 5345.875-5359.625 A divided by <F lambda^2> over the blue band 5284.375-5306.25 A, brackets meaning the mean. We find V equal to 1.05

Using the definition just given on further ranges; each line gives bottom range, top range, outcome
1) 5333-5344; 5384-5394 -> 0.93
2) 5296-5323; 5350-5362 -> 0.99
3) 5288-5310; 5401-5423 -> 1.05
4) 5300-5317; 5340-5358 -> 0.91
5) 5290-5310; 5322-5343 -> 1.04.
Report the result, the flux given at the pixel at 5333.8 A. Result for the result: 10.79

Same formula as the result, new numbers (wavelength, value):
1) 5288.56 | 10.19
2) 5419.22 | 12.54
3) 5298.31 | 11.45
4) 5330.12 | 12.89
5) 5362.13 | 13.26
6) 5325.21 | 17.07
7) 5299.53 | 12.96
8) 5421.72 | 13.2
